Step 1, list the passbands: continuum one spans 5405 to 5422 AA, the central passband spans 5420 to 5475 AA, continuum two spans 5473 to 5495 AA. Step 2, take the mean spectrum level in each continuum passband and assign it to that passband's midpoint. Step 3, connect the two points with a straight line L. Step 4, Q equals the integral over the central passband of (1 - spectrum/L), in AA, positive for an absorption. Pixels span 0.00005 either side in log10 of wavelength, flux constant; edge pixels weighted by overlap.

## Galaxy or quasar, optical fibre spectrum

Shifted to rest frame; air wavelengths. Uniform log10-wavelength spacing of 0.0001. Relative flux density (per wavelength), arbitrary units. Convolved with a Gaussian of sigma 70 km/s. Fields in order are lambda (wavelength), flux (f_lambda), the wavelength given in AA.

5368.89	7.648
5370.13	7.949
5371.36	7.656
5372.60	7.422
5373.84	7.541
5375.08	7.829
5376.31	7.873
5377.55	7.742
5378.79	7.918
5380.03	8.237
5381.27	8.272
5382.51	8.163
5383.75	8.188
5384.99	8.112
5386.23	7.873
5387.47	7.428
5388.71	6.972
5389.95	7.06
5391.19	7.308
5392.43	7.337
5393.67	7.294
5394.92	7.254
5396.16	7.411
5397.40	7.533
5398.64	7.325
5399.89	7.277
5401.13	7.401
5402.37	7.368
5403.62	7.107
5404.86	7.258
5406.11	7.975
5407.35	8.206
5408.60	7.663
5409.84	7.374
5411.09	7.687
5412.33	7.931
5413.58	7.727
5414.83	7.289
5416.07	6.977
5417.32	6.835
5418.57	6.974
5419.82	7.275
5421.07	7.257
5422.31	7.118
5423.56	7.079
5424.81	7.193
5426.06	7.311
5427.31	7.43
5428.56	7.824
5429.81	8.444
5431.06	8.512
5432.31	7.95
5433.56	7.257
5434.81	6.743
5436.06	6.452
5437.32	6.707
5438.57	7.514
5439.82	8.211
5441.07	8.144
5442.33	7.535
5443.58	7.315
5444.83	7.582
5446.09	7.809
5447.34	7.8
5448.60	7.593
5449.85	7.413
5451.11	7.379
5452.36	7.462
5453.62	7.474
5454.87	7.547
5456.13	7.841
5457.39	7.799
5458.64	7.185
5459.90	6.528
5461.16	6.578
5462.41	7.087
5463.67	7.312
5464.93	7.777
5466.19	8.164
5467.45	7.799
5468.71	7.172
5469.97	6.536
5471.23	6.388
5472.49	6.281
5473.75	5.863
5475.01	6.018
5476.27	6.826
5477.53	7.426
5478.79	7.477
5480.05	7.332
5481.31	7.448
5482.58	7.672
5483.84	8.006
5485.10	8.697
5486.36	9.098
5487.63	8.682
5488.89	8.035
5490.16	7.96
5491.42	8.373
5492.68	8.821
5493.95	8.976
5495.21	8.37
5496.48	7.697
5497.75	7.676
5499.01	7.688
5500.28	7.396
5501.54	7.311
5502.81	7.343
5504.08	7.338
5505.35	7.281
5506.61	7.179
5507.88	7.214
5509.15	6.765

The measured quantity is 2.1 AA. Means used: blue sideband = 7.46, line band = 7.34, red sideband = 7.81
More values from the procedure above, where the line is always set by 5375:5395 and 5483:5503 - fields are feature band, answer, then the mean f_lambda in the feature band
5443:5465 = 1.6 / 7.41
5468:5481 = 2.1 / 6.76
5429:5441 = 0.5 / 7.57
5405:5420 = 0.6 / 7.49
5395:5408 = 0.5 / 7.48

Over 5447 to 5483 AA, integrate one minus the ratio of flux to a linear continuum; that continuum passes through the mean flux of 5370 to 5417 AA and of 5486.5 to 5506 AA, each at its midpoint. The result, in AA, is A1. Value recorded 2.94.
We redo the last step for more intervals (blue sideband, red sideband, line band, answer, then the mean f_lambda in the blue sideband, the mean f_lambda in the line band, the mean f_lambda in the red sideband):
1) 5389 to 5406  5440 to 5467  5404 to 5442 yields -0.4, 7.32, 7.48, 7.5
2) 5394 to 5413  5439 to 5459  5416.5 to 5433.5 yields 0.2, 7.51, 7.46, 7.64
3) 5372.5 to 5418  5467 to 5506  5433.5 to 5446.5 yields 0.3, 7.57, 7.38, 7.58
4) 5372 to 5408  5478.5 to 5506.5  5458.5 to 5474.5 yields 1.8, 7.61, 6.96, 7.93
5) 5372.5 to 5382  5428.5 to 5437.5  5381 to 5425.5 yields 1.5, 7.88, 7.45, 7.5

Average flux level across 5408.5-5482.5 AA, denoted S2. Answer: 7.33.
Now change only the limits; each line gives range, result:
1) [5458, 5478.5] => 6.94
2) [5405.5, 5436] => 7.48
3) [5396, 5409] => 7.5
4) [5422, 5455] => 7.51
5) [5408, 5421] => 7.37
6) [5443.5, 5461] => 7.46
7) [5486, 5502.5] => 8.13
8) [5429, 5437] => 7.53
